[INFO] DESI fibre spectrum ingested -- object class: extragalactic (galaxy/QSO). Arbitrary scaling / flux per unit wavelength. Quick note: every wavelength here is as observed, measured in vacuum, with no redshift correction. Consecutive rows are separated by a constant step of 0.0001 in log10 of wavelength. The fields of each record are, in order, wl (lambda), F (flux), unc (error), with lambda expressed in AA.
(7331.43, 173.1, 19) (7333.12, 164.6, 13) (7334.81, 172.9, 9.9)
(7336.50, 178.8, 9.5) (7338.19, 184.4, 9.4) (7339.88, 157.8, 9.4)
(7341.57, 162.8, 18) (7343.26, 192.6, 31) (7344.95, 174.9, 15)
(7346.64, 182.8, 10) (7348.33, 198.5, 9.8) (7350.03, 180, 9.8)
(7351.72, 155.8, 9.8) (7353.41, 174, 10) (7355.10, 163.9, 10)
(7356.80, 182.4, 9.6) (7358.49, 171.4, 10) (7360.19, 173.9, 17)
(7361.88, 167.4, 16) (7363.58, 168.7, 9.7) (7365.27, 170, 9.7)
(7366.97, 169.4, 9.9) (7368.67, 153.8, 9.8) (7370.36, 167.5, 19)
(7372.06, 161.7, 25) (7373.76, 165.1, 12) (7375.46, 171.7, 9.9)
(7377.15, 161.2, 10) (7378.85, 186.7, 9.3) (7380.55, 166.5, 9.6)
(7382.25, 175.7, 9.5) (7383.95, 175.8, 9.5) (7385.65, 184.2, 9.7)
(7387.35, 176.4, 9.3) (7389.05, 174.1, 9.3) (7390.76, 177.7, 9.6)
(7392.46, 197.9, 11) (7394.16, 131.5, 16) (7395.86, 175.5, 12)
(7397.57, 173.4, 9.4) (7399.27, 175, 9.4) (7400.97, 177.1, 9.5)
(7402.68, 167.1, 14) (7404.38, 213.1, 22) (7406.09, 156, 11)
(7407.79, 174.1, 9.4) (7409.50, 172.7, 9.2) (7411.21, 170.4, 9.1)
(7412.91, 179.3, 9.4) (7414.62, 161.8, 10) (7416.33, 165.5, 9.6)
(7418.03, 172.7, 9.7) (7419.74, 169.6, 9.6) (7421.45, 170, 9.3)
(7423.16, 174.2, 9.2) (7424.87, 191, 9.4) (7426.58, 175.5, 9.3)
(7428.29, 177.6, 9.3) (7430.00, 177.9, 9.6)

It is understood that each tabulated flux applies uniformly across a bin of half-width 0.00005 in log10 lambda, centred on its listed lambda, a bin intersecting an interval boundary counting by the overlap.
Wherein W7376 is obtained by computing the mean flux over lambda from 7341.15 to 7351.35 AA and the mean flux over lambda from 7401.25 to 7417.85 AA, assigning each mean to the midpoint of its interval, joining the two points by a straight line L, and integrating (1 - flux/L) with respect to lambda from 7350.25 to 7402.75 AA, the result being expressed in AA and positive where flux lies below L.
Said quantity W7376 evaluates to 2.0 AA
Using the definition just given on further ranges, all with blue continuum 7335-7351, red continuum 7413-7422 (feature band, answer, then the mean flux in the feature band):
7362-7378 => 0.9 AA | 166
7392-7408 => -0.2 AA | 174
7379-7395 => -0.1 AA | 174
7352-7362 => 0.3 AA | 172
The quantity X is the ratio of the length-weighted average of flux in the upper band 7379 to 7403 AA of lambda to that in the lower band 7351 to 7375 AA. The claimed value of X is 1.0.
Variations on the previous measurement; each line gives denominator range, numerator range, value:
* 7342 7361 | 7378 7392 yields 1.00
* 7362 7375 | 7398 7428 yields 1.05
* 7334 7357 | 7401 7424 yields 0.98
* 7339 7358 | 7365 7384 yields 0.96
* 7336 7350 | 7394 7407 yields 0.97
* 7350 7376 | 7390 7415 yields 1.03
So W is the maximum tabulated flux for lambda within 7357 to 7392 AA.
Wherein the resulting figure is 186.7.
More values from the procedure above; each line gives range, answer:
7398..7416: 213.1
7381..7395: 197.9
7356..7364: 182.4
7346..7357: 198.5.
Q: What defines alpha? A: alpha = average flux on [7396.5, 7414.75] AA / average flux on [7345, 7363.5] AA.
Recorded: 1.0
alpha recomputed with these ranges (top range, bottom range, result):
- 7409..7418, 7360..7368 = 1.01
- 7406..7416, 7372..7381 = 1.00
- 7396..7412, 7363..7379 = 1.05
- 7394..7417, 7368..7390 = 1.01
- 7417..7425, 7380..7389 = 0.99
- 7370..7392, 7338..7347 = 0.99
